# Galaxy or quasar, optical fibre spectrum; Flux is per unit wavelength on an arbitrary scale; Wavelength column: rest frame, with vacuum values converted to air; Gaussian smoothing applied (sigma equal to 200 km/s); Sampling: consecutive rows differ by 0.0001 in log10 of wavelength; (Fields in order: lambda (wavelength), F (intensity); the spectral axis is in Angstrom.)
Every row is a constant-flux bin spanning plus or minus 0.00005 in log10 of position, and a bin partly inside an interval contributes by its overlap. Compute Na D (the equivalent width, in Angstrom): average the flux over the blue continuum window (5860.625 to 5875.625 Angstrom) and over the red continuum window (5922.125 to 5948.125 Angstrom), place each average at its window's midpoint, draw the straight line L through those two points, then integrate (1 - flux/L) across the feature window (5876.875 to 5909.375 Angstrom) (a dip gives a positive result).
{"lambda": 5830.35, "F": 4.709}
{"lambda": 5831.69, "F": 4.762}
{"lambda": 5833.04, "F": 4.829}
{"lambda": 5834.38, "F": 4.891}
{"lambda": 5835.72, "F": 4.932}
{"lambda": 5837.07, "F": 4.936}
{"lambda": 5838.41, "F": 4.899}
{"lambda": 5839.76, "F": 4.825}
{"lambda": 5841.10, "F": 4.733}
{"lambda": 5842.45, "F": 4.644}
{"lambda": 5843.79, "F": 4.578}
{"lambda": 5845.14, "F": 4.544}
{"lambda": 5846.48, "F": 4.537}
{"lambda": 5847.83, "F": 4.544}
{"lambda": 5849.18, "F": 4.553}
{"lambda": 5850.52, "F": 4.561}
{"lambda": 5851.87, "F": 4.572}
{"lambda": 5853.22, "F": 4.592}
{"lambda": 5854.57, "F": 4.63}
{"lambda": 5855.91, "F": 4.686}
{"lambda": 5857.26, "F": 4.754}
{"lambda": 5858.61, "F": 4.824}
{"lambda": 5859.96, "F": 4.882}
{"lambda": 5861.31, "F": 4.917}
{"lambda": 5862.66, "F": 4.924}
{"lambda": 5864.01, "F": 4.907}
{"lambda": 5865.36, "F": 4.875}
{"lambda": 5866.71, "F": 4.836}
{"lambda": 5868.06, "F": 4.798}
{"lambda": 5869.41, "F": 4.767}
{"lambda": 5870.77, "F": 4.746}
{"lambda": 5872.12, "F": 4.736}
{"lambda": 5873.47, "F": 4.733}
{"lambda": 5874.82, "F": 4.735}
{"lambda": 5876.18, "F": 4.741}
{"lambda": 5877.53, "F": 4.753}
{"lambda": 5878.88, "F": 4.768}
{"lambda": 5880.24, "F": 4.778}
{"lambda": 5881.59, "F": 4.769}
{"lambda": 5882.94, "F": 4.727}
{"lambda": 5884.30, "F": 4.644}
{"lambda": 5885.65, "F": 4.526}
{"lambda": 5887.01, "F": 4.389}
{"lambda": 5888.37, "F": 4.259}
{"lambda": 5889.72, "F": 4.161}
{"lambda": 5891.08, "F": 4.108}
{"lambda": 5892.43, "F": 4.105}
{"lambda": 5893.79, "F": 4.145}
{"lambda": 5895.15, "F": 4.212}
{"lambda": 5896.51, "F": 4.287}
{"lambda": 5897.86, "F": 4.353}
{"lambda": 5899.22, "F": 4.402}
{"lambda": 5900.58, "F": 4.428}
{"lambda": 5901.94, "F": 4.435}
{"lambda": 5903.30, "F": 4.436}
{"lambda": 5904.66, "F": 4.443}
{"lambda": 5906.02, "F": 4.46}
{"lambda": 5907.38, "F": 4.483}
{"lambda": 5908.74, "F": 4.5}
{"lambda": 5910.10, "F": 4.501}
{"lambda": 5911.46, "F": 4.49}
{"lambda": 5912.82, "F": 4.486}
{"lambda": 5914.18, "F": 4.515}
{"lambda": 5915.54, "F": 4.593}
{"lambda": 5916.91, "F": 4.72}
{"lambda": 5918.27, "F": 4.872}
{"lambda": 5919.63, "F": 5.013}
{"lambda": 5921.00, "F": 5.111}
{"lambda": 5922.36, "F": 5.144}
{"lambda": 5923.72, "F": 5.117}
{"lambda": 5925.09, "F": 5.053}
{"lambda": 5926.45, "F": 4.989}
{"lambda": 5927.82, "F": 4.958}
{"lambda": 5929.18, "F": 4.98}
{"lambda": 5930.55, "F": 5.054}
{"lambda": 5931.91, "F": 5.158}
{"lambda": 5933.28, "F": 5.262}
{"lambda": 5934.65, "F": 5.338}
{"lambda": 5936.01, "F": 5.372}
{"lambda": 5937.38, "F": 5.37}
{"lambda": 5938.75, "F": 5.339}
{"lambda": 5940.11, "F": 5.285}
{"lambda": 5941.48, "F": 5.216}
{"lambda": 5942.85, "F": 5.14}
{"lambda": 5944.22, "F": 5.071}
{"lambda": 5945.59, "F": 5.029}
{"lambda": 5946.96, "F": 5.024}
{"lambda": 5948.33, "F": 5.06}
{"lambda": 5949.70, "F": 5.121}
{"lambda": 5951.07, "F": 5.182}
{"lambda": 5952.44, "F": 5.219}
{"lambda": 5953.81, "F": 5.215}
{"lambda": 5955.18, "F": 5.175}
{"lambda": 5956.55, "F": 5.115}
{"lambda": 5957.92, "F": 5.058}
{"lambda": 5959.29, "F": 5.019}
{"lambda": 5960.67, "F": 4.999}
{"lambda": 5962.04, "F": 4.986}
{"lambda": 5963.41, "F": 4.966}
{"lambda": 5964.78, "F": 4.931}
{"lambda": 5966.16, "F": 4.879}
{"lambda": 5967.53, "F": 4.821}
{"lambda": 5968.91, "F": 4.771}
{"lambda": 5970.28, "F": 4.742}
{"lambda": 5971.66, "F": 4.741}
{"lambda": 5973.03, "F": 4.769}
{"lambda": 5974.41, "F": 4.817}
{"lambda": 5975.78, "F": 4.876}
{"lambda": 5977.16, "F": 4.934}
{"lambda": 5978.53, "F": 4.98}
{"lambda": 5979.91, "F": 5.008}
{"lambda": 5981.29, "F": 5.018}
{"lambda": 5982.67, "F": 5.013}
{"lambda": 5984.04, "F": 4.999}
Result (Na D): 3.3 Angstrom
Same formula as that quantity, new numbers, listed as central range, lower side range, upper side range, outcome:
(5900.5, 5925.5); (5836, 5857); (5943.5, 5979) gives 0.9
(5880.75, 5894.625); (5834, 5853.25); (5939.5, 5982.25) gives 1.2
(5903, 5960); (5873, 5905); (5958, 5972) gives -3.2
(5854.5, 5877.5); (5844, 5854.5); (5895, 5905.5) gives -1.5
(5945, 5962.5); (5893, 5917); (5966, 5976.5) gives -1.5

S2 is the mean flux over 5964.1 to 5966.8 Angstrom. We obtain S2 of 4.89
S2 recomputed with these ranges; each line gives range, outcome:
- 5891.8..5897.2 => 4.19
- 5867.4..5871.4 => 4.76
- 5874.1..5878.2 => 4.74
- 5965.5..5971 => 4.8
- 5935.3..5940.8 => 5.35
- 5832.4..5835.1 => 4.87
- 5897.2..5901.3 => 4.39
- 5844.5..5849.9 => 4.55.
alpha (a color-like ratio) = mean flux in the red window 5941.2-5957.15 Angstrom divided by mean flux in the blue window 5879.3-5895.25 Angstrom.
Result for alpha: 1.16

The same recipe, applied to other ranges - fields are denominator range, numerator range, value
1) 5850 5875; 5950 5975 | 1.04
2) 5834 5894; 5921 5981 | 1.08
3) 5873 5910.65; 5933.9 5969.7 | 1.14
